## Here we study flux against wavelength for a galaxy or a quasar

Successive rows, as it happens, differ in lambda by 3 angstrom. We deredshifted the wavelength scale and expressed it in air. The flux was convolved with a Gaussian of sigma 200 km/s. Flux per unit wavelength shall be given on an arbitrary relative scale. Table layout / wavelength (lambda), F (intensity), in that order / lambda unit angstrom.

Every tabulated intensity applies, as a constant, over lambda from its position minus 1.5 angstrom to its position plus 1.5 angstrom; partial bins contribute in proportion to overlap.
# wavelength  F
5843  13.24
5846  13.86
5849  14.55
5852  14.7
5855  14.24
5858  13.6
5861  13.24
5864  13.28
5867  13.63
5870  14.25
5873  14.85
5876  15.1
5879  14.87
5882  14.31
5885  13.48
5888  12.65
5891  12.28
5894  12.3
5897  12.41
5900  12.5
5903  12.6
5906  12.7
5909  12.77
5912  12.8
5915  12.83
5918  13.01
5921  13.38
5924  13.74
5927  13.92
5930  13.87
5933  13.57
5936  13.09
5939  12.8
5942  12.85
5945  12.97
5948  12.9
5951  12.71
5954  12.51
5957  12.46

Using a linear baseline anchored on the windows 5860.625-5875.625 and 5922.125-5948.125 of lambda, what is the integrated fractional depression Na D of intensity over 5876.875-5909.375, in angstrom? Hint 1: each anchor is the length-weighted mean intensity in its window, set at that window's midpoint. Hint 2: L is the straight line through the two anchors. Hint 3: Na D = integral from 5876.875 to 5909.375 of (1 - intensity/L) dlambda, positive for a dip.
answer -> 1.7 angstrom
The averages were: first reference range 14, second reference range 13.3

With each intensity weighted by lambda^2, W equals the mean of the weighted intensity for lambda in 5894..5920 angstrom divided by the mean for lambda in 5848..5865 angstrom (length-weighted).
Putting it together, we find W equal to 0.93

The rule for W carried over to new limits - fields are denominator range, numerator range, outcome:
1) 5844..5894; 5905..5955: 0.96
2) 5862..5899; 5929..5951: 0.98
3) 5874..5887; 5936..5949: 0.92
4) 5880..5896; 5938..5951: 1.01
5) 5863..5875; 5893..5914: 0.91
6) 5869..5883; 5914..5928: 0.92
